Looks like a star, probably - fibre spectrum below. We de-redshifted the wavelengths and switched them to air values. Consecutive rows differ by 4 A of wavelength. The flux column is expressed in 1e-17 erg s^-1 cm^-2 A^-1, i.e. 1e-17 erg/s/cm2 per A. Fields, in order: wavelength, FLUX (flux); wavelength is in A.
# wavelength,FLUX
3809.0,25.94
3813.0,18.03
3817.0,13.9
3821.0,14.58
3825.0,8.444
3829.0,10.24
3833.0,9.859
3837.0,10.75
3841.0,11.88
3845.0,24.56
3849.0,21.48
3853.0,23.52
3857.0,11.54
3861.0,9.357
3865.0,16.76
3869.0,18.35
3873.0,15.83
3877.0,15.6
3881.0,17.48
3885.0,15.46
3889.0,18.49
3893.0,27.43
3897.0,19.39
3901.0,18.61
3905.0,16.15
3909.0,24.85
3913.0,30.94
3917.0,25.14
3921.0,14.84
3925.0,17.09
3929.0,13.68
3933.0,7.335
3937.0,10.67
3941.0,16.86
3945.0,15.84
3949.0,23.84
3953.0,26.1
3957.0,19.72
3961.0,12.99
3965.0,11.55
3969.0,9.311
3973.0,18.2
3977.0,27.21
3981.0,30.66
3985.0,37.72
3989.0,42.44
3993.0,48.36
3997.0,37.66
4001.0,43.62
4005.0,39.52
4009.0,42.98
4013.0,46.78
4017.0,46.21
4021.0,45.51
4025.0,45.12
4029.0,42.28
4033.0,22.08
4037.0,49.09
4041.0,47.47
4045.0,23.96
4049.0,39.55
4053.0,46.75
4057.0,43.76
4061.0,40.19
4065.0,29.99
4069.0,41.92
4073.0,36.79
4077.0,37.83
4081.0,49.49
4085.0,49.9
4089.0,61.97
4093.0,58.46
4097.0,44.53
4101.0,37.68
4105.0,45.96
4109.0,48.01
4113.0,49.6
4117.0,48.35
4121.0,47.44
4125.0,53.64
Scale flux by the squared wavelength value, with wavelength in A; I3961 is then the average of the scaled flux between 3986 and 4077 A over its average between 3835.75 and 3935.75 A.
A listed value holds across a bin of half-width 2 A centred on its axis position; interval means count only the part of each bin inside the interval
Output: 2.5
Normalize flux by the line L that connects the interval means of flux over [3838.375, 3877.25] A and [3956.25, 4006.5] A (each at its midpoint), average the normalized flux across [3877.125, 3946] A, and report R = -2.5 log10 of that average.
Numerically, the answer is 0.20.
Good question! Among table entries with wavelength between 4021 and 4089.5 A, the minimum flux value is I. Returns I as 22.08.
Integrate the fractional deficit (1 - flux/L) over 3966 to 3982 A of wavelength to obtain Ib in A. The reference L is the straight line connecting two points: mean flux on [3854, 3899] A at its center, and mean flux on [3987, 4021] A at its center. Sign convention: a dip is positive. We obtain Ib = 7.4 A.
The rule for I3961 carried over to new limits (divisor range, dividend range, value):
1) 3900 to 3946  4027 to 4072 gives 2.34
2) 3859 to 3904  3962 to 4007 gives 1.87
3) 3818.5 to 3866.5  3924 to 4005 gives 1.78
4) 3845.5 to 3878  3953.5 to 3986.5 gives 1.31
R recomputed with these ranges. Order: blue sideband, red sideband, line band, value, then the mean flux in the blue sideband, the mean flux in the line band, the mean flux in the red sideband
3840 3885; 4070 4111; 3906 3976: 0.45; 17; 17.7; 46.9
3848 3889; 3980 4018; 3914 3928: 0.33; 16.5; 19.5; 41.8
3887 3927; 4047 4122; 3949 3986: 0.36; 21.3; 21.2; 45.1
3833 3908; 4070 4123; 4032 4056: 0.04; 17.3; 39.1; 47.3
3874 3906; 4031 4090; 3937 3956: 0.32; 18.6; 19.6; 41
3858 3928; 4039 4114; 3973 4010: -0.17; 18.7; 37.7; 43.8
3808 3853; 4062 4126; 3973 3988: 0.08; 15.6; 30.7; 46.1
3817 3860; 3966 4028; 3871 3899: 0.15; 14.5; 18.5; 37.1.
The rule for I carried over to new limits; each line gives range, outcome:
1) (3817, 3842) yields 8.444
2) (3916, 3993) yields 7.335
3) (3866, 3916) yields 15.46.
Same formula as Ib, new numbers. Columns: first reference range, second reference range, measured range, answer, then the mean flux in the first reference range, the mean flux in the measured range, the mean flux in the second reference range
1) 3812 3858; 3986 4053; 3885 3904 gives 2.68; 14.9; 20.1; 41.5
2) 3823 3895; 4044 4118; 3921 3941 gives 9.65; 15.9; 12.9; 44.1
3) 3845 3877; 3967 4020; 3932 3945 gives 7.26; 17.1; 12.6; 36.4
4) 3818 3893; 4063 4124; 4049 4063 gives -0.62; 15.5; 43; 46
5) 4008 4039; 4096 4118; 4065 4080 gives 2.02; 42.5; 38.4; 45.6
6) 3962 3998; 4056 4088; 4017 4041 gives -4.24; 28.5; 41.8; 41.8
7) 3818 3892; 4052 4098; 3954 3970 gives 8.20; 15.4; 14.4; 45.1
